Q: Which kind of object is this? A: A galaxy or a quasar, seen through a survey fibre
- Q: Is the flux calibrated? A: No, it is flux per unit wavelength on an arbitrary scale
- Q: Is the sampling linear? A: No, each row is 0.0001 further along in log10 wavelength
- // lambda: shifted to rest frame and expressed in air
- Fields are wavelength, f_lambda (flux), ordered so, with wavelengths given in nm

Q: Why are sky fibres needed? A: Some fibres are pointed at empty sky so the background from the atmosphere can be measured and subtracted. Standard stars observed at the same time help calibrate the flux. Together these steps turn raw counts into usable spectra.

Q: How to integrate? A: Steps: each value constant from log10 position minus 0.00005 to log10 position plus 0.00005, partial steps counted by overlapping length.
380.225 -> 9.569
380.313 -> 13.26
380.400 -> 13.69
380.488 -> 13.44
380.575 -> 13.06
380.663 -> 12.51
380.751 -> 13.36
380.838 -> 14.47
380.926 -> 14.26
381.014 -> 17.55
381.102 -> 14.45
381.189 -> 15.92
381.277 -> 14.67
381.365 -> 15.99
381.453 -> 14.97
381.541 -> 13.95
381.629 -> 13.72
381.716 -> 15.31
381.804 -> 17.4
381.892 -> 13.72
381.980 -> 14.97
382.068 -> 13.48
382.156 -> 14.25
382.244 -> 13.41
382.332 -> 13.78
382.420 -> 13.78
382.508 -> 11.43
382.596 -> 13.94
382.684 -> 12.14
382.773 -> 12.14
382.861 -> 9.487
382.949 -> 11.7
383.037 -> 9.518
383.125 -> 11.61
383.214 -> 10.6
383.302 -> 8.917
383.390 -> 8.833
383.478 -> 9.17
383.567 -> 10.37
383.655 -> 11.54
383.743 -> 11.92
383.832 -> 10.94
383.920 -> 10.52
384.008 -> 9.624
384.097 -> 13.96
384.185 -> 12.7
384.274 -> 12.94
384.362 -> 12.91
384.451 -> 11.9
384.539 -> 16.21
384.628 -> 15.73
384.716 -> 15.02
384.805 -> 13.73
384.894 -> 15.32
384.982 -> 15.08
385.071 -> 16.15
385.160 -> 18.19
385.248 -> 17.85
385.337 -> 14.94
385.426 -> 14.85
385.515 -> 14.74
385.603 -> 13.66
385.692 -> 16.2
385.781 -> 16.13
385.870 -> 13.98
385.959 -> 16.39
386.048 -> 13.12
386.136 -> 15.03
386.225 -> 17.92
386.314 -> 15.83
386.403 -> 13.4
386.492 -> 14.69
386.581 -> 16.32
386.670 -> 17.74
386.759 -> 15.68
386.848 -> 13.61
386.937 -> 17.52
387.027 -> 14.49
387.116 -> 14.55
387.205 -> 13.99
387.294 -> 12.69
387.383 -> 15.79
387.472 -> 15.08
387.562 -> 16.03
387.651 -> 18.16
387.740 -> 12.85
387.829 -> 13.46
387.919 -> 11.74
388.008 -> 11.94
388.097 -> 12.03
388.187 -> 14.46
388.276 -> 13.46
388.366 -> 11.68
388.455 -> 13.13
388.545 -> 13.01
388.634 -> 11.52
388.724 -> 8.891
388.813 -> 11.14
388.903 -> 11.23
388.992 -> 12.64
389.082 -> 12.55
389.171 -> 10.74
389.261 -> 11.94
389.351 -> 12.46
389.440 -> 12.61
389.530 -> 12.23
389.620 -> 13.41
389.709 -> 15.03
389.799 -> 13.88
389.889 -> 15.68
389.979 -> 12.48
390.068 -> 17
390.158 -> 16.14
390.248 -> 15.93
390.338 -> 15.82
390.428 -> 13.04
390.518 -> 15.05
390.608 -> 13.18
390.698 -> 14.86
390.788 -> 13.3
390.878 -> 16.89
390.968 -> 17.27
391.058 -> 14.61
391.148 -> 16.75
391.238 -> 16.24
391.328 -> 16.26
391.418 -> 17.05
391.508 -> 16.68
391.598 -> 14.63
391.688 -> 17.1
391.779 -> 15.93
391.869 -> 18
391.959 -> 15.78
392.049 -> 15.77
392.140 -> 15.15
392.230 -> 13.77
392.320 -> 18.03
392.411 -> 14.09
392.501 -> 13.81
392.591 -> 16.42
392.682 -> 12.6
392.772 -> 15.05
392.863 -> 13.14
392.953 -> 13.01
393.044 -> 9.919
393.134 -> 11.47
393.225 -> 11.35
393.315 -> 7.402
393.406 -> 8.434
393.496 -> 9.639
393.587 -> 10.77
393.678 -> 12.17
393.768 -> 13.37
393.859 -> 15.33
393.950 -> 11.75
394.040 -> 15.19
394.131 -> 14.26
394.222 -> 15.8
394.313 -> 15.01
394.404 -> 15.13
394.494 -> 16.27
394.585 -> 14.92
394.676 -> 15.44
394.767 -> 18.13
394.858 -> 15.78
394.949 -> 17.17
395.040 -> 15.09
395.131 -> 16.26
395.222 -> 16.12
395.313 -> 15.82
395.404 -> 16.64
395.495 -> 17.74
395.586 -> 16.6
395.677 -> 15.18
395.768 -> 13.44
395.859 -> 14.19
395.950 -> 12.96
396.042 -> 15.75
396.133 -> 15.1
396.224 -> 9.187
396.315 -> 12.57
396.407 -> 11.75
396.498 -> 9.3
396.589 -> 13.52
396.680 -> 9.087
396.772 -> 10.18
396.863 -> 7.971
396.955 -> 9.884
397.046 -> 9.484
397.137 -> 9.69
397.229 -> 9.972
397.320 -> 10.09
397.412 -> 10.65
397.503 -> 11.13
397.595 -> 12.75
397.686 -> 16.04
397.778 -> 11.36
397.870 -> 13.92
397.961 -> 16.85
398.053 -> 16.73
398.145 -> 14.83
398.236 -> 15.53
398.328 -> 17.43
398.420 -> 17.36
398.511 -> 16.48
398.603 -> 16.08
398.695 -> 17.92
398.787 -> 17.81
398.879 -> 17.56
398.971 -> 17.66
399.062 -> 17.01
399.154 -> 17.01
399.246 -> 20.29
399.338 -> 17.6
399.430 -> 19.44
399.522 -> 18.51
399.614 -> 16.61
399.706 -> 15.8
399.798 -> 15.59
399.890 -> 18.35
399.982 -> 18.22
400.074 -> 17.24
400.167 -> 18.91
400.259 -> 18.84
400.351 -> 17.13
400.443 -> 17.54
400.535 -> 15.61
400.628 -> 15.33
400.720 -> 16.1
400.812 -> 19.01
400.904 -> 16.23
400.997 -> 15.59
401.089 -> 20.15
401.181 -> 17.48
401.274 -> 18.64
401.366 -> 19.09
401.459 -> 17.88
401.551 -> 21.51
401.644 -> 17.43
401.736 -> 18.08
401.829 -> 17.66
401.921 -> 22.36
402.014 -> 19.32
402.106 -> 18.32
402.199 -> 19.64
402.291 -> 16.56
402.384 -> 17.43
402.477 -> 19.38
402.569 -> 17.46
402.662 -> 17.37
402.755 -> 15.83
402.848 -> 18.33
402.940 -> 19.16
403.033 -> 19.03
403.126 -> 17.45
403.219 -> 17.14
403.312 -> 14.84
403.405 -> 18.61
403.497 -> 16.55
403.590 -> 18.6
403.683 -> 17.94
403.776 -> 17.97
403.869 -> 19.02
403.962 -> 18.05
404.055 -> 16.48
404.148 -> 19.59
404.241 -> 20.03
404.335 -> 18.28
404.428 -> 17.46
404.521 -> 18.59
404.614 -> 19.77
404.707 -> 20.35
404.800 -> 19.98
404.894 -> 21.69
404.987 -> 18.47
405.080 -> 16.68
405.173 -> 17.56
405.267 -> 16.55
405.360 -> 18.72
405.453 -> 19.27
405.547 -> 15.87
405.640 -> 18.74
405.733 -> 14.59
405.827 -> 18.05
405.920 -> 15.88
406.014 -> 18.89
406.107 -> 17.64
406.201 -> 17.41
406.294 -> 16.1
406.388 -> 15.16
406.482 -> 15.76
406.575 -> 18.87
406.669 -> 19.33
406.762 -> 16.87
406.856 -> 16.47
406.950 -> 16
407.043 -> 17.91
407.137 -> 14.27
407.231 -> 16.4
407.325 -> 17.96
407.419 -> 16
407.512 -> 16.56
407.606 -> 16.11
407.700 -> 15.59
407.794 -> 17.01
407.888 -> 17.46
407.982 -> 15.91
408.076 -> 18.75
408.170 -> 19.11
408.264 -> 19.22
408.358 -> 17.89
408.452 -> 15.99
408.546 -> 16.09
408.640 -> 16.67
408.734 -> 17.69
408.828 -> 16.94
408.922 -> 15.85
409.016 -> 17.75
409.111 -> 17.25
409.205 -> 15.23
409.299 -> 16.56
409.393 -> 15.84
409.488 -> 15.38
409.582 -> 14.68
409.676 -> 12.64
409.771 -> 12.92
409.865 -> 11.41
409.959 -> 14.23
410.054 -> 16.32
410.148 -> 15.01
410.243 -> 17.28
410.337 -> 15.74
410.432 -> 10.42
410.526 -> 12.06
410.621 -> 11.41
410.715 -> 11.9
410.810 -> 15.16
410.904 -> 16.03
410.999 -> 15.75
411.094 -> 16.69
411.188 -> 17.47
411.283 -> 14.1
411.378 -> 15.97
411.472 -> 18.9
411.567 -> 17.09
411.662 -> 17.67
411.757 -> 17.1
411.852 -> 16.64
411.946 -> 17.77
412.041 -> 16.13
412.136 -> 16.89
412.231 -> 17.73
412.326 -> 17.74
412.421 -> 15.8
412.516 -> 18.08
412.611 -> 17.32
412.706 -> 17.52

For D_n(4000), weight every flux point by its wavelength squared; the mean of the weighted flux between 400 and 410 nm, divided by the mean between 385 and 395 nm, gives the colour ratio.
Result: 1.31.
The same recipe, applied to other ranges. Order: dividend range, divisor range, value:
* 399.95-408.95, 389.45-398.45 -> 1.33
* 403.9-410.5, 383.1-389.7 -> 1.38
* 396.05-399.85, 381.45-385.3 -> 1.18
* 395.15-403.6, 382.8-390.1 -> 1.27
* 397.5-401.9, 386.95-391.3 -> 1.30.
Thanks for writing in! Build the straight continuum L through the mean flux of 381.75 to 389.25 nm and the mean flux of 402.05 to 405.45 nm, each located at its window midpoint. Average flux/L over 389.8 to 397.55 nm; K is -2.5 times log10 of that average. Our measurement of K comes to 0.12 mag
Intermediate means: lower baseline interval 13.5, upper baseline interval 18.2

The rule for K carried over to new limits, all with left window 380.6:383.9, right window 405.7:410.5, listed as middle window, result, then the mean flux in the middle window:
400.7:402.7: -0.19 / 18.3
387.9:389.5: 0.14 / 12.1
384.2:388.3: -0.11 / 14.8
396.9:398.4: 0.16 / 12.9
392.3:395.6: 0.02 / 14.1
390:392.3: -0.12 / 15.7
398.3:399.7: -0.17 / 17.6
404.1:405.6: -0.18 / 18.7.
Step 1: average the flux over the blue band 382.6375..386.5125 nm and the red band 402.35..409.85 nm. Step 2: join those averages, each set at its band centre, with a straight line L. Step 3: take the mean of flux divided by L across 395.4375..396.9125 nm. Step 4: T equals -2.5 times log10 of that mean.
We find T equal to 0.204 mag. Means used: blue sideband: 13.4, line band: 12.8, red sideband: 17.3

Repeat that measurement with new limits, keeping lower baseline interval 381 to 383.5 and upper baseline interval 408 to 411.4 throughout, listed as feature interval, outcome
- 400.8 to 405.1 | -0.224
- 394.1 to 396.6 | -0.043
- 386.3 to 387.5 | -0.119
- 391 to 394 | 0.000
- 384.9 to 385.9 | -0.168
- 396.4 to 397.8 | 0.317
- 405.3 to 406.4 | -0.138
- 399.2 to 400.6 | -0.202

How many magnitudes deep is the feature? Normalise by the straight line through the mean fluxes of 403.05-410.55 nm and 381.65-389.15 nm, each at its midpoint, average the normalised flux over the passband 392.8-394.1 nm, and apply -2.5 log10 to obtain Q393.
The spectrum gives 0.26 mag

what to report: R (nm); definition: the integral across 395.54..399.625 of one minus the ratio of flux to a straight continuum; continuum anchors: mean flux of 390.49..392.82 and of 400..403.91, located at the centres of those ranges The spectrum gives 0.66 nm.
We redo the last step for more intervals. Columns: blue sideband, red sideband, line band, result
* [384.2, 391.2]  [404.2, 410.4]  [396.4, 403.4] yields -0.10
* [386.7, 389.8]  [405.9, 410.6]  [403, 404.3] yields -0.20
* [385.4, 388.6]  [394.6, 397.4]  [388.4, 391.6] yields 0.03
